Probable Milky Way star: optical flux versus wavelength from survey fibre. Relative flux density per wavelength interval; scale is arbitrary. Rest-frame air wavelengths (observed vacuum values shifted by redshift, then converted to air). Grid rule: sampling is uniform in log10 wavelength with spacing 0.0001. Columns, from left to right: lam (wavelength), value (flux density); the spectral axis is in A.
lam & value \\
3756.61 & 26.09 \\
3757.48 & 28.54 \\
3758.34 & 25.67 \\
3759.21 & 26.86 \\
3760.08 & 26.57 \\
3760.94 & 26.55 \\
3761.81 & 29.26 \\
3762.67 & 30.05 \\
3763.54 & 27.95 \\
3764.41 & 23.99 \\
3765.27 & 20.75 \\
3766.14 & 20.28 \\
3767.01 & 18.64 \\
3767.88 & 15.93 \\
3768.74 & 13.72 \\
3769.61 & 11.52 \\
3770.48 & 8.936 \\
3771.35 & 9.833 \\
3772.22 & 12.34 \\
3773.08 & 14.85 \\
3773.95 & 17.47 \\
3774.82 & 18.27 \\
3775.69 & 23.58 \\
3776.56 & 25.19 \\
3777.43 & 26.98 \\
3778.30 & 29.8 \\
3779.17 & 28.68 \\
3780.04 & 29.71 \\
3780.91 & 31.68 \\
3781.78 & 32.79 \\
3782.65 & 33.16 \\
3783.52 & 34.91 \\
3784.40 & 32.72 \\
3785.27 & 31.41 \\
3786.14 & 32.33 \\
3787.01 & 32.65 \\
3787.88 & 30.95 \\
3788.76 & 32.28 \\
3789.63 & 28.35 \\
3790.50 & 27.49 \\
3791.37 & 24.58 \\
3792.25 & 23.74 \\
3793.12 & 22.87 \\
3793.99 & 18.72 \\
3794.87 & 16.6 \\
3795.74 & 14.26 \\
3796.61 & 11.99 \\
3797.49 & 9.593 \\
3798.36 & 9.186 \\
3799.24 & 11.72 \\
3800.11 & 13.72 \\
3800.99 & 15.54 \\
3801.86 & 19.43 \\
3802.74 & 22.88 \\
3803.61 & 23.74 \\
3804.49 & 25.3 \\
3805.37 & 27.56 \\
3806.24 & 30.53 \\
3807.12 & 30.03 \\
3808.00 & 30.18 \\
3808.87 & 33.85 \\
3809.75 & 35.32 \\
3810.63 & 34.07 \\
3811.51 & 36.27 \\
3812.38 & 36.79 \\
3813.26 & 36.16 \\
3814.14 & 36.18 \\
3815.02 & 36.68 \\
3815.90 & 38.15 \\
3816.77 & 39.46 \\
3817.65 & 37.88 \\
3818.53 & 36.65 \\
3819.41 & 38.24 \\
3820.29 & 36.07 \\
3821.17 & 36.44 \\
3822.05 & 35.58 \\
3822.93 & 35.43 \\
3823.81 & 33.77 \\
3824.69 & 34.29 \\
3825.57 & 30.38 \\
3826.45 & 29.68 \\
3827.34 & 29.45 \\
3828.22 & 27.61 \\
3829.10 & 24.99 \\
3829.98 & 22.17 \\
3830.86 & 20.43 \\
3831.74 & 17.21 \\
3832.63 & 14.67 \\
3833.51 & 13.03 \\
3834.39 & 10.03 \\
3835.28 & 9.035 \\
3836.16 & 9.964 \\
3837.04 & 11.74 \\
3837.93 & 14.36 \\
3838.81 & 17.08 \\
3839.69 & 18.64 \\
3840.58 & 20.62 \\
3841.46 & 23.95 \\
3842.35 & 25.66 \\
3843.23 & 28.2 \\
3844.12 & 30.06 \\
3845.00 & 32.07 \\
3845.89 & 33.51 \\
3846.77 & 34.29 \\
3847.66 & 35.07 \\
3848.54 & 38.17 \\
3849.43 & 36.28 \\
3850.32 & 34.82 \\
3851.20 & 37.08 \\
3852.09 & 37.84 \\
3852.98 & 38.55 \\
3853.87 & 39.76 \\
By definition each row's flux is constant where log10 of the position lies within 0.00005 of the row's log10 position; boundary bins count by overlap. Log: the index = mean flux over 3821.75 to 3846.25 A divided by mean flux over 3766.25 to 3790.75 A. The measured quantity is 1.0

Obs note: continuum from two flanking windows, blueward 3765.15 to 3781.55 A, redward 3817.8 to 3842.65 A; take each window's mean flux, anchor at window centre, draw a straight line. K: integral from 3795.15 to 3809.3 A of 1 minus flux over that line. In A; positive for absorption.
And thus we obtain 1.1 A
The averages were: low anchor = 20.1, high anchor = 24.3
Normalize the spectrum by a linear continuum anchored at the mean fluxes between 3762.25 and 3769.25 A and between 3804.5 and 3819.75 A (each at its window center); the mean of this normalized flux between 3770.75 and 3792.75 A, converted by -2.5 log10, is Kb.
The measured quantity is -0.02 mag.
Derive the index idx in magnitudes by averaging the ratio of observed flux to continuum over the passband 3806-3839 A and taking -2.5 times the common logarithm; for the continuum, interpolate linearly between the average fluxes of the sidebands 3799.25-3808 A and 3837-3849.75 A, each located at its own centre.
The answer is -0.158 mag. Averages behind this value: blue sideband 23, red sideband 27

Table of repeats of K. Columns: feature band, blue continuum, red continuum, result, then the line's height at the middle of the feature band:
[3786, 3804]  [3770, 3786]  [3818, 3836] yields 3.1 A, 25.3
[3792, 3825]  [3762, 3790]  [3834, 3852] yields -4.1 A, 24.9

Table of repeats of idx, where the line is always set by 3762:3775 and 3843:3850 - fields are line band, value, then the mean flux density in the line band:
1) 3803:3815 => -0.22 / 32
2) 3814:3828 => -0.23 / 35.1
